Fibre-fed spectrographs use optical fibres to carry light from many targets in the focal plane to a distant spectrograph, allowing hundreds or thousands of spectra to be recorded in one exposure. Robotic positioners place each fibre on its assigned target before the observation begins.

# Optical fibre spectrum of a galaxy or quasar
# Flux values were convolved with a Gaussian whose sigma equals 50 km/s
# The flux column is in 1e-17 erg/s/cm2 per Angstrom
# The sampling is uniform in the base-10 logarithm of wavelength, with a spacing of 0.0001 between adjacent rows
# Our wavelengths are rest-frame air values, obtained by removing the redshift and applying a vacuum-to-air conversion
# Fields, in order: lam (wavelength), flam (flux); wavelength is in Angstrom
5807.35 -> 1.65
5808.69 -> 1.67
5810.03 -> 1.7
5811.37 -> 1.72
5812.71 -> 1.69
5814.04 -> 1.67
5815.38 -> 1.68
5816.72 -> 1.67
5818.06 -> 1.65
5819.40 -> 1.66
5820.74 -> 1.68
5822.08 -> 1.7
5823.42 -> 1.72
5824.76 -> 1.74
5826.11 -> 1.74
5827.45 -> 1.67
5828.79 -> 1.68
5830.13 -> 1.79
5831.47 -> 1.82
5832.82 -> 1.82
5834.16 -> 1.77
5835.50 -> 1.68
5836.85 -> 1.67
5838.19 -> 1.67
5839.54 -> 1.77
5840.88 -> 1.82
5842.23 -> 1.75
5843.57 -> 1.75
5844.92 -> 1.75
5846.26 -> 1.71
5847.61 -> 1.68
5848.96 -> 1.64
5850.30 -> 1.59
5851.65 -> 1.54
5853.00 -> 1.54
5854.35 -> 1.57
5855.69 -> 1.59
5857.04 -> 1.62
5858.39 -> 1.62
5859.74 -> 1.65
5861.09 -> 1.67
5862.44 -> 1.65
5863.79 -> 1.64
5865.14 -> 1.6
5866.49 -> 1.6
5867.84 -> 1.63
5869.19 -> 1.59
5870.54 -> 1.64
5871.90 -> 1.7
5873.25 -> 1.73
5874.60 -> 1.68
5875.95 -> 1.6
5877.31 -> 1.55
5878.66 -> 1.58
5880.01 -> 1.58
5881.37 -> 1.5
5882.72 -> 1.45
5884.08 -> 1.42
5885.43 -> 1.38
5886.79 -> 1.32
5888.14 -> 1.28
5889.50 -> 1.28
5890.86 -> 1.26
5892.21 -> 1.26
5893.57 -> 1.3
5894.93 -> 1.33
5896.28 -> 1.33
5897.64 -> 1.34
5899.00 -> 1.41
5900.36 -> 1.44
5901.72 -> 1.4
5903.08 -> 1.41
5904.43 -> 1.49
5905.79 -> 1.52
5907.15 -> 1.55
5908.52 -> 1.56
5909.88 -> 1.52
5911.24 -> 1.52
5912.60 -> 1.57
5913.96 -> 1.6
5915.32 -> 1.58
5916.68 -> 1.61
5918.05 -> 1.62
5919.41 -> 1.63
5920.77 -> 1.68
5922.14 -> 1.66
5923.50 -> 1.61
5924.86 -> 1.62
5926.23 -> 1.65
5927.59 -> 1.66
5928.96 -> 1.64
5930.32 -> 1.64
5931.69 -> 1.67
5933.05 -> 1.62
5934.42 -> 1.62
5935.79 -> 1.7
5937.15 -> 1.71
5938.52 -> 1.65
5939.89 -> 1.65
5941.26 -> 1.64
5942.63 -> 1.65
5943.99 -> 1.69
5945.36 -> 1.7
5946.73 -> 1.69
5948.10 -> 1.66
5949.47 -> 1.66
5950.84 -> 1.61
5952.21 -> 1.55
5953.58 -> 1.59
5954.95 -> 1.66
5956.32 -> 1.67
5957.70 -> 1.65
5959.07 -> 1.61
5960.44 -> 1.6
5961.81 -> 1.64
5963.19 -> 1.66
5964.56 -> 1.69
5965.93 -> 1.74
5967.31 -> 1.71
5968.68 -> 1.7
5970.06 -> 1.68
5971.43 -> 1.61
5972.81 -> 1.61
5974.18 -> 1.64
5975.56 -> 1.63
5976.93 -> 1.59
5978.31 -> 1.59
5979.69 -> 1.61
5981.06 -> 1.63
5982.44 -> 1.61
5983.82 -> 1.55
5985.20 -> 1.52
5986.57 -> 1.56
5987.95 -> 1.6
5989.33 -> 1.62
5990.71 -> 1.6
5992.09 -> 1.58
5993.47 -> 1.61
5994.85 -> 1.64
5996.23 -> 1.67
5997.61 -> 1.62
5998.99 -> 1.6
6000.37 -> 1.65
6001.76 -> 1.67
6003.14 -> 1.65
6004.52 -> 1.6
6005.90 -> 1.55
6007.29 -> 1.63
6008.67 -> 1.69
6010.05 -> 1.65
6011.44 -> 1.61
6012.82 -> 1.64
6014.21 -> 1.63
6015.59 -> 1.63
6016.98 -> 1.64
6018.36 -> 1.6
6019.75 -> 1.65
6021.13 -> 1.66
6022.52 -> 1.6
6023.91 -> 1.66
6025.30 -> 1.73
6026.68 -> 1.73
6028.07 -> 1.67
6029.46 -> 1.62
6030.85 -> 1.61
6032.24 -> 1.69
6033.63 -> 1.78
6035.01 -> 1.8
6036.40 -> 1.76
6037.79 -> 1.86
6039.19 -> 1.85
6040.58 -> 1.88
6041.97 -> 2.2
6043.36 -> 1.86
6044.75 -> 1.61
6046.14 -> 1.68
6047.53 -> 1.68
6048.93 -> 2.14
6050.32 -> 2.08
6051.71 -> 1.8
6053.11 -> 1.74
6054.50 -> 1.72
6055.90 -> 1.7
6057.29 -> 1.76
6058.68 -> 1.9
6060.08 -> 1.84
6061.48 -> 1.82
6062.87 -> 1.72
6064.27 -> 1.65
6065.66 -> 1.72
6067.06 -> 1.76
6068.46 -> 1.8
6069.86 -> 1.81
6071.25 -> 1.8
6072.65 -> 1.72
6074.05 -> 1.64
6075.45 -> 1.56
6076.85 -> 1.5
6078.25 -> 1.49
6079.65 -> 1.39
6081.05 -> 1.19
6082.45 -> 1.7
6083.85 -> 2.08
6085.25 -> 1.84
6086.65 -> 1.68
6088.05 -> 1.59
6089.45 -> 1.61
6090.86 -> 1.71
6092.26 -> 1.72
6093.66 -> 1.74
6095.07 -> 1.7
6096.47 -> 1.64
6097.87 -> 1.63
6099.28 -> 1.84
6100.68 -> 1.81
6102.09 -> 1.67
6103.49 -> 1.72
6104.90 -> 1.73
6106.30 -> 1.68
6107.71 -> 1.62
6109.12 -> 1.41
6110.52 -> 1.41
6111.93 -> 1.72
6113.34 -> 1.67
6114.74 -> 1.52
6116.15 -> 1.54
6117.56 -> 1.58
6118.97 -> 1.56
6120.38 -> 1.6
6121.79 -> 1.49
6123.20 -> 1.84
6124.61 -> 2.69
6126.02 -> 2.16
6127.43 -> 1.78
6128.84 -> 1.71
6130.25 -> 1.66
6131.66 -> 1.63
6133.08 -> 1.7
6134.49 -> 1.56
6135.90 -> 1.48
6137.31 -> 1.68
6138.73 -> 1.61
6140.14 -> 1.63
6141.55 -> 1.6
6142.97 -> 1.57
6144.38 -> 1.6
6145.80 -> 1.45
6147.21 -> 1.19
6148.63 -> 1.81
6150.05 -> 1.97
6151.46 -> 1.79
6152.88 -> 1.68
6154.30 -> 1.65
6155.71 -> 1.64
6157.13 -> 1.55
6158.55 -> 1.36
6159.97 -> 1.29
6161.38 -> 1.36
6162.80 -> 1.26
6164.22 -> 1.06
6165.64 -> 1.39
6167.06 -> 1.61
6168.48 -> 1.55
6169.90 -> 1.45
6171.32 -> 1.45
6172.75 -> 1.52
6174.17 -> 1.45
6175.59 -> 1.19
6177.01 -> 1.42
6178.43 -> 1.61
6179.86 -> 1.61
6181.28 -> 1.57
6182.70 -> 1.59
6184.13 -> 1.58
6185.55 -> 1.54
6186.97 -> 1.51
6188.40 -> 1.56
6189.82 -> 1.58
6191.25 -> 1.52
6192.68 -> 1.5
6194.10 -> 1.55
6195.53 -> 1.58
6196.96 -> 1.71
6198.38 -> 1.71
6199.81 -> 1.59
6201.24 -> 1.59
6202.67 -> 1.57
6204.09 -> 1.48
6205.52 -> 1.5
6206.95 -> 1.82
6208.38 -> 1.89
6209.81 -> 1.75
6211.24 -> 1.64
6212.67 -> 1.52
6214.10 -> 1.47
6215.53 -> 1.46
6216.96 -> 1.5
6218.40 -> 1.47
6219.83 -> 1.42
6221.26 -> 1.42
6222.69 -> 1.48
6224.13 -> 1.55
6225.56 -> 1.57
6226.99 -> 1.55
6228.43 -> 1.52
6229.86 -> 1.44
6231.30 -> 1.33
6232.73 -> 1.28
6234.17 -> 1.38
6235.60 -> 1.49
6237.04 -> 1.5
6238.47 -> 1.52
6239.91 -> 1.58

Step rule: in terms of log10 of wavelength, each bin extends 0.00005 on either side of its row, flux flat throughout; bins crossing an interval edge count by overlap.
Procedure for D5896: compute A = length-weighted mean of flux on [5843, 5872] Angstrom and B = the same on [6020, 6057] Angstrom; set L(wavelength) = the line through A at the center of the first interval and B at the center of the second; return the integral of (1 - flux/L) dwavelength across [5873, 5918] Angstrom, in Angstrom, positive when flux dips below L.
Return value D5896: 5.3 Angstrom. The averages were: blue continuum 1.63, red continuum 1.77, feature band 1.46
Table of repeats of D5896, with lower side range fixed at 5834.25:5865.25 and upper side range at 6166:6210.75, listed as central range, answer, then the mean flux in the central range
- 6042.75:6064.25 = -2.6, 1.8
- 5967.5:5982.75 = 0.0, 1.63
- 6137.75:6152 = -0.4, 1.62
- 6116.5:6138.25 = -2.1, 1.74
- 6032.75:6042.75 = -1.6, 1.87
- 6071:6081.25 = 0.4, 1.54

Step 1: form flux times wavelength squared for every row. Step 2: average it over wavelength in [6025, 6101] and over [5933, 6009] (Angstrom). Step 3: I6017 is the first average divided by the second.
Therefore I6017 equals 1.10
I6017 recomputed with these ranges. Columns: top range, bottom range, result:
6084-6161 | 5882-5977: 1.13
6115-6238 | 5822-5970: 1.07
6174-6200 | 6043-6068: 0.90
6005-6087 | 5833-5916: 1.17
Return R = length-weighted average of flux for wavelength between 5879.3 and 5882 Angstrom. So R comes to 1.54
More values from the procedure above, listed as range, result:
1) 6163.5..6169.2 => 1.4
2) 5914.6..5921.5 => 1.62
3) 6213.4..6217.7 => 1.47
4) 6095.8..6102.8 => 1.72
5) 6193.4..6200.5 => 1.63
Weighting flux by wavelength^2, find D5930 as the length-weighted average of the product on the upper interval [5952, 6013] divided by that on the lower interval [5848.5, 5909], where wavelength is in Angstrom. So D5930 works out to 1.12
